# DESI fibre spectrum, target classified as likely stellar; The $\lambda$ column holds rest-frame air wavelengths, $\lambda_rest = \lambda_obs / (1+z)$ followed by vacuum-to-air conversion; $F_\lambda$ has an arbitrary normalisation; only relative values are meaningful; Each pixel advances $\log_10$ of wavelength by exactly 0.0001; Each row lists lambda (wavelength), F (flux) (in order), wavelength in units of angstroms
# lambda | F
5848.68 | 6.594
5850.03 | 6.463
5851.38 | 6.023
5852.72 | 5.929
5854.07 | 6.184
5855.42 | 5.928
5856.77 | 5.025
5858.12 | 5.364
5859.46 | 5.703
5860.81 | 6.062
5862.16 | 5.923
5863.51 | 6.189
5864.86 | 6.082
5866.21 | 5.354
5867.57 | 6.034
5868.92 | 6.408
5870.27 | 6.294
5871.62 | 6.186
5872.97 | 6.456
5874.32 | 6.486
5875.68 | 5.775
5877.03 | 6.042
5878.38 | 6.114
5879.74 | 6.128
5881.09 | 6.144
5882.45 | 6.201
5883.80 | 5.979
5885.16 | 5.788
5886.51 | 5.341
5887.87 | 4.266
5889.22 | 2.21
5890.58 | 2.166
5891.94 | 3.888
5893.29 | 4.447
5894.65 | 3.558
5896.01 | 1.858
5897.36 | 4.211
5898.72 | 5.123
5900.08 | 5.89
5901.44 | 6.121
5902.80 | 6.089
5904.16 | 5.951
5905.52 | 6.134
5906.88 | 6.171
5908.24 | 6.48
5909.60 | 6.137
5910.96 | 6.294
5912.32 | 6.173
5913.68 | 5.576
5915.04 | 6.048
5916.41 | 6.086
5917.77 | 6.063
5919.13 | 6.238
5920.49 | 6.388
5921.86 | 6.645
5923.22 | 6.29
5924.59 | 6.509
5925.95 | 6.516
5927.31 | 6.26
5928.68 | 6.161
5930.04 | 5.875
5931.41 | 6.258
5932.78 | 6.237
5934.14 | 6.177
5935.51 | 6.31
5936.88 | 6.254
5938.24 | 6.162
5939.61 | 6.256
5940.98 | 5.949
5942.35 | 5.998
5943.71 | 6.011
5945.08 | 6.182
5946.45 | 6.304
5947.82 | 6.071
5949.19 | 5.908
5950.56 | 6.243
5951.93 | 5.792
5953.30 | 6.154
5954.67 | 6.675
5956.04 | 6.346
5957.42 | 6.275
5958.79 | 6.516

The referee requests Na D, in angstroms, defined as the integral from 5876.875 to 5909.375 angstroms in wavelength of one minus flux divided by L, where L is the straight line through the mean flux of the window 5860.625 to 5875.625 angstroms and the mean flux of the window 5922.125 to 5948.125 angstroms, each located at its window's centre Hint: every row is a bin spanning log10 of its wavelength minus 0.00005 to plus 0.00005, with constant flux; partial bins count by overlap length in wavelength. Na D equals 5.6 angstroms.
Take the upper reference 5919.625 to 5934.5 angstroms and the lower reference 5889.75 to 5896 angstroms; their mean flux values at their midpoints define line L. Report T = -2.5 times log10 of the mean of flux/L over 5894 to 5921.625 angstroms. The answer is -0.22 mag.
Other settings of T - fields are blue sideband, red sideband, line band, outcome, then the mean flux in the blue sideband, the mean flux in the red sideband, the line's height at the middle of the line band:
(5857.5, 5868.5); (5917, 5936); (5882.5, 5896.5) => 0.424 mag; 5.86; 6.28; 6.03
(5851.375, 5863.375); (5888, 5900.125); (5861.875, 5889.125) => -0.241 mag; 5.8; 3.62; 4.72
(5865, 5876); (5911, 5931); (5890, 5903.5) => 0.379 mag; 6.13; 6.21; 6.17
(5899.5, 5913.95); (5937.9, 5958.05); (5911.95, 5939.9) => -0.015 mag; 6.11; 6.15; 6.13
